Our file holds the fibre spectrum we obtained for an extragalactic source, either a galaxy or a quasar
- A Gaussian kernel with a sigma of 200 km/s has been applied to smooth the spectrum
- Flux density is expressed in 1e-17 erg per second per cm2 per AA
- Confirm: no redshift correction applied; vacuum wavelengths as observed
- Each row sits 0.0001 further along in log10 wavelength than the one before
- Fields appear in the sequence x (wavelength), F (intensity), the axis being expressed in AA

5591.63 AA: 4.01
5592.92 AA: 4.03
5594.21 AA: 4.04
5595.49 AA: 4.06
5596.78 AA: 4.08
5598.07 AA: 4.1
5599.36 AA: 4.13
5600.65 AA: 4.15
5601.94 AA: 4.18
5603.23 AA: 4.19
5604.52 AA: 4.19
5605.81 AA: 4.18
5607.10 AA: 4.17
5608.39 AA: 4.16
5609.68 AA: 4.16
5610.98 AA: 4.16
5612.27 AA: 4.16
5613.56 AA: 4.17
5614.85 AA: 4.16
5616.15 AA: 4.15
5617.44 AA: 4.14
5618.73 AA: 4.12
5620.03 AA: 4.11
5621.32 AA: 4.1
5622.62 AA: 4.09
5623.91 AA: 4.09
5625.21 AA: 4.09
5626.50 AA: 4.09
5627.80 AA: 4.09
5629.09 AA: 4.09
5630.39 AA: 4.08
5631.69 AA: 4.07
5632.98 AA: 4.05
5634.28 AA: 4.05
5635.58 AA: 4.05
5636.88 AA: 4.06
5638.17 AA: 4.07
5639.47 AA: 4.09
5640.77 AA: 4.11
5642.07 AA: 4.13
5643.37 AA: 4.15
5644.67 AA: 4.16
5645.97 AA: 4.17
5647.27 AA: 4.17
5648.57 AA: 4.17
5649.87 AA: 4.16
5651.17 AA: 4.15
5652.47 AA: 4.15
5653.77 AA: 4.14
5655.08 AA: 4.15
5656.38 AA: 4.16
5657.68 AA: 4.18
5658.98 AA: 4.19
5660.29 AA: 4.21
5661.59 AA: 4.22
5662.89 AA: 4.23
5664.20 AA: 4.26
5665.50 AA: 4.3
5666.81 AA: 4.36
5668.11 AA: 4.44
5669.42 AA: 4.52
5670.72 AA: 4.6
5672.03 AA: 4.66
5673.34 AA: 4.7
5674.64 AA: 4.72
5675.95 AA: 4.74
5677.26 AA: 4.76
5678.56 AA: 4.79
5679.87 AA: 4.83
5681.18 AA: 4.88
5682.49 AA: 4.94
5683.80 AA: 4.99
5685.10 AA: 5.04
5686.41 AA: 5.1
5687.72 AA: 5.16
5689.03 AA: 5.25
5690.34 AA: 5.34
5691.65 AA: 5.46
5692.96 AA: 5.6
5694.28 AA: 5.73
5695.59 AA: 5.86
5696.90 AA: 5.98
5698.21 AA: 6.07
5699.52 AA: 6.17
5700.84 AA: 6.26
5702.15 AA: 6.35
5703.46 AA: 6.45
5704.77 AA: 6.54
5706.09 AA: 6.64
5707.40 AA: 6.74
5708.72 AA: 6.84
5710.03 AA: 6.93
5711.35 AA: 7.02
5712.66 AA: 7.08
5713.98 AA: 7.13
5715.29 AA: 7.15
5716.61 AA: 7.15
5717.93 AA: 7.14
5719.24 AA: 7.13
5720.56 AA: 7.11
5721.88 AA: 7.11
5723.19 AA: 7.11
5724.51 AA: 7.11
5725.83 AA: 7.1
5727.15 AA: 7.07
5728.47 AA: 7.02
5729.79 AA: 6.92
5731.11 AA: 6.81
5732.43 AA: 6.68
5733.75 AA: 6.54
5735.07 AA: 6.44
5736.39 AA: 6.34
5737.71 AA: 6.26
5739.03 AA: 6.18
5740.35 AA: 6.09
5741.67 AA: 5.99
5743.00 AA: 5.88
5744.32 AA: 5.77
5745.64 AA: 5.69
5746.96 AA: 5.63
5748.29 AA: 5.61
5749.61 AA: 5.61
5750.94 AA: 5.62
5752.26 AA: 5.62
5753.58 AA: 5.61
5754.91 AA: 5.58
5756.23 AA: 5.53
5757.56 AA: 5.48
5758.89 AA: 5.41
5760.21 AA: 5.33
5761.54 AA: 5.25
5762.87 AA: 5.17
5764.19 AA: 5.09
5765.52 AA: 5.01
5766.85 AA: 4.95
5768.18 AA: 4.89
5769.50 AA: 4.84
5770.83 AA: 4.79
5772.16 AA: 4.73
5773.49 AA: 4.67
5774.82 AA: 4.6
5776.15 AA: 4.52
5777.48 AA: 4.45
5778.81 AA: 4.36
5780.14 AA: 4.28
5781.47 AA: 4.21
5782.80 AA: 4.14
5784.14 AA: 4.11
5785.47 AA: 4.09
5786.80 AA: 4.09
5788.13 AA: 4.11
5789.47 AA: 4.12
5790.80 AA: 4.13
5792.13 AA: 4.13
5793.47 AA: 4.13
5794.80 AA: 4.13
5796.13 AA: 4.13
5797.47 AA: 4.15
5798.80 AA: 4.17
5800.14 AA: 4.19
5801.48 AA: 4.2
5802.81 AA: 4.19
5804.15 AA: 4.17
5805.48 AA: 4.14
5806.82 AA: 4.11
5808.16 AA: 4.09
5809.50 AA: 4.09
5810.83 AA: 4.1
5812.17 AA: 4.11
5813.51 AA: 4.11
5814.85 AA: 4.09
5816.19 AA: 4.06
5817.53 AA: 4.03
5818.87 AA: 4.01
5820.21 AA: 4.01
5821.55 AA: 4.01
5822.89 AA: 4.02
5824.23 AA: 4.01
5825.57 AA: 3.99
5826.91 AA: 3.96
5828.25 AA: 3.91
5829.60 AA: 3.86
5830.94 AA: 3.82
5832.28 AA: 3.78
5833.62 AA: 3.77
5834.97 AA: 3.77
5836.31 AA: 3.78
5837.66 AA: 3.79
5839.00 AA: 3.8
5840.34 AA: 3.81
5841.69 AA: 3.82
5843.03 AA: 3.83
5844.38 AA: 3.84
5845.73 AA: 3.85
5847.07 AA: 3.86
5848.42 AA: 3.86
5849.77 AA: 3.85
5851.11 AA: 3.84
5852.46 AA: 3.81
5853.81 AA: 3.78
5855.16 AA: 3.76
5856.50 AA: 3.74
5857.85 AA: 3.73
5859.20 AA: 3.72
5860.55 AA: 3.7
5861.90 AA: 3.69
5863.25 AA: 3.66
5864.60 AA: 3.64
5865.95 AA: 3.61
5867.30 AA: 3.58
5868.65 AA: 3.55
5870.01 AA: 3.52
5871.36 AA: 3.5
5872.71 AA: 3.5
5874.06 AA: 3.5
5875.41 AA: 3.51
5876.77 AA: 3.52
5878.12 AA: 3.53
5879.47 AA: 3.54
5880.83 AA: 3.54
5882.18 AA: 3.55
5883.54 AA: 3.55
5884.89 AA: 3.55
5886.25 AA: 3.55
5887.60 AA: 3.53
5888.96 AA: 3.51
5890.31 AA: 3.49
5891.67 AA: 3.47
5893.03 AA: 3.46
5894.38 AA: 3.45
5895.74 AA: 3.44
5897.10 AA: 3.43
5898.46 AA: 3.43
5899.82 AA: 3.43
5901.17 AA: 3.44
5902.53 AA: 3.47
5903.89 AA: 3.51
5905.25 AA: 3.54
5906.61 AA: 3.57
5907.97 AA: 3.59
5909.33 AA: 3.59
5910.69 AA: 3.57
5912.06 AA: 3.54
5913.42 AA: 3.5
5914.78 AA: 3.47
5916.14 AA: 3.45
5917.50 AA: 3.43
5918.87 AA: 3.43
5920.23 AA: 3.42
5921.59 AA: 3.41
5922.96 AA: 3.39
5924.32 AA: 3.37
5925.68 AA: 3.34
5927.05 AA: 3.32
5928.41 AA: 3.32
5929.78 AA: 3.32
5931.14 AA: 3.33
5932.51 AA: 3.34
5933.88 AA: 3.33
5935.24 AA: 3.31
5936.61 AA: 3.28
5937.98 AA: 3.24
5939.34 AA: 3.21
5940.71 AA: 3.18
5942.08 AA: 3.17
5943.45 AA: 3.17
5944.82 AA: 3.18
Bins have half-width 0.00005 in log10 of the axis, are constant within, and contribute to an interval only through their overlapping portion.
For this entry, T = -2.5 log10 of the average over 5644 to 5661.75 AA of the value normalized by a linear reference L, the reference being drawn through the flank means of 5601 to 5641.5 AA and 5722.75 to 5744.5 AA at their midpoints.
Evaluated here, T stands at 0.154 mag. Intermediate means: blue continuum 4.12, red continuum 6.56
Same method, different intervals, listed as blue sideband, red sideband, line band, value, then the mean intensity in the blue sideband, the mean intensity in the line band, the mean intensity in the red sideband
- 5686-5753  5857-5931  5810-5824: 0.17 mag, 6.35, 4.05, 3.51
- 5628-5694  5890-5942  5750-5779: -0.25 mag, 4.47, 5.08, 3.41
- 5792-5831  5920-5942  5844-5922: 0.01 mag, 4.07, 3.58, 3.31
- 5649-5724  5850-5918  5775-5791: 0.08 mag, 5.46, 4.23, 3.56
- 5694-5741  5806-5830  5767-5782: 0.13 mag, 6.68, 4.59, 4.03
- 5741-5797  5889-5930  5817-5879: 0.09 mag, 4.89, 3.77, 3.46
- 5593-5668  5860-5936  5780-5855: -0.09 mag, 4.14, 4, 3.49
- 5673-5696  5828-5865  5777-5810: 0.01 mag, 5.1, 4.16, 3.79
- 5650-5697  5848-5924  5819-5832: -0.02 mag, 4.72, 3.95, 3.56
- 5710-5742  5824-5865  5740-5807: 0.18 mag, 6.83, 4.8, 3.81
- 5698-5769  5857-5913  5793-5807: 0.21 mag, 6.24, 4.16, 3.54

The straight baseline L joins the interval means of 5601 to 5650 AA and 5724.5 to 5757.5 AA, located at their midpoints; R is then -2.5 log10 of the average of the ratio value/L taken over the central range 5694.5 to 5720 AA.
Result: -0.19 mag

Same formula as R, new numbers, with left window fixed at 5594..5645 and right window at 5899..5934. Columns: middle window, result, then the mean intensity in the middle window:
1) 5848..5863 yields -0.055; 3.77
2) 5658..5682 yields -0.132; 4.52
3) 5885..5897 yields 0.004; 3.49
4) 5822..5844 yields -0.066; 3.86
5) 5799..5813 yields -0.124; 4.14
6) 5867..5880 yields 0.005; 3.52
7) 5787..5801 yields -0.115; 4.14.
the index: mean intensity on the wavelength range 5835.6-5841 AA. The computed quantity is 3.8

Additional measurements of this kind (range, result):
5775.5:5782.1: 4.37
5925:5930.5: 3.33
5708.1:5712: 6.93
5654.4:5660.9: 4.17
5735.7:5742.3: 6.18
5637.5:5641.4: 4.1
